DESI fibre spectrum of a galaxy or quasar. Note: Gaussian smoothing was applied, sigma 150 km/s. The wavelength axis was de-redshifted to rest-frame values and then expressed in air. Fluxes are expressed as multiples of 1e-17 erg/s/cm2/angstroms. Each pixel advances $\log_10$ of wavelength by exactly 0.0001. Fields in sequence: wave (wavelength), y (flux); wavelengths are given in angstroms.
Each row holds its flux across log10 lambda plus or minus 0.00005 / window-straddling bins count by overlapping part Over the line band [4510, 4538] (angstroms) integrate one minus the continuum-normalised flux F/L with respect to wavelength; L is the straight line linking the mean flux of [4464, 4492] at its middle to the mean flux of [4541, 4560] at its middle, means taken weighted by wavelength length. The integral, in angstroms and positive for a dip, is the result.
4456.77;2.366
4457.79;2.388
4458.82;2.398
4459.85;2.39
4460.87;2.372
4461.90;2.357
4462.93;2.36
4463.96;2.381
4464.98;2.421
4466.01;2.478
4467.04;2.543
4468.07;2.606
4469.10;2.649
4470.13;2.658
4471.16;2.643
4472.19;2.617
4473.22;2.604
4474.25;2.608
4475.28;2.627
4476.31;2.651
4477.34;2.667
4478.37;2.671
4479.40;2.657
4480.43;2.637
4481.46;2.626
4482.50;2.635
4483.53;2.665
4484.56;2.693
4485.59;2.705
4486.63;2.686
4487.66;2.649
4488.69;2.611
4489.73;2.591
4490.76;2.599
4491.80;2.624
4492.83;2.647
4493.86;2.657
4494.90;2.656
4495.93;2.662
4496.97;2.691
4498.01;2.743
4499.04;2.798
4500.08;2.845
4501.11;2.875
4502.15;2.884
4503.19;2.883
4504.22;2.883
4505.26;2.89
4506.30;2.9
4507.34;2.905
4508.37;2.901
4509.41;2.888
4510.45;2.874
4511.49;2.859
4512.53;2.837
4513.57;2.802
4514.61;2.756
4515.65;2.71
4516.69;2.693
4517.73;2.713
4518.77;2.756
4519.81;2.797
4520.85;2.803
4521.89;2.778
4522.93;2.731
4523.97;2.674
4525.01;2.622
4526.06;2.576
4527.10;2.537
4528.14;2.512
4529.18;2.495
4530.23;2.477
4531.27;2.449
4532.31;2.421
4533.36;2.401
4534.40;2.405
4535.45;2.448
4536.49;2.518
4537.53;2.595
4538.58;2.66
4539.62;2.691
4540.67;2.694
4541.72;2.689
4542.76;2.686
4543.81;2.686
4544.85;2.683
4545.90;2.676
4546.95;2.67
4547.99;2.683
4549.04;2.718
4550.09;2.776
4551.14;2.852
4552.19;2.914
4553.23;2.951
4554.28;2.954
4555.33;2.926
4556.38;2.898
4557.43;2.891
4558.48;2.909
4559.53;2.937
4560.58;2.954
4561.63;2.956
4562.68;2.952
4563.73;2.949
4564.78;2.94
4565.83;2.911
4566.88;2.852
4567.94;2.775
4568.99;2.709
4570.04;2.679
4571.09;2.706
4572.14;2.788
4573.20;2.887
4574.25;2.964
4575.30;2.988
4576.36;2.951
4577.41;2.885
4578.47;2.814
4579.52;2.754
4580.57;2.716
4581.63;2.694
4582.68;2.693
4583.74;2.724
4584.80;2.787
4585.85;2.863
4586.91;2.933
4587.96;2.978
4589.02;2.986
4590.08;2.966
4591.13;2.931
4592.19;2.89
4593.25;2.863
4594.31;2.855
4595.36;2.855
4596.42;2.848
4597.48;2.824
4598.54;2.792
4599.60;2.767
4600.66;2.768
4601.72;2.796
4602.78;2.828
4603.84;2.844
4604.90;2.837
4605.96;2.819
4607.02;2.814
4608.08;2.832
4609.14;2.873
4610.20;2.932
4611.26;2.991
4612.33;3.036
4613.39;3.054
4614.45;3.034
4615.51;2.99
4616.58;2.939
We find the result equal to 1.0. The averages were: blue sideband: 2.62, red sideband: 2.8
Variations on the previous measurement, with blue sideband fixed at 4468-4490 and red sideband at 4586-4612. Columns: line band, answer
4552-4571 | -0.6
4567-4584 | 0.2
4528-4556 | 1.1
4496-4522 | -1.1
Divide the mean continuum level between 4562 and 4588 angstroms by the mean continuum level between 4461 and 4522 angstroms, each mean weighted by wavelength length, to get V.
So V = 1.05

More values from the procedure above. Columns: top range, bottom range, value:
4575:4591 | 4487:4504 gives 1.05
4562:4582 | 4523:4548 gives 1.10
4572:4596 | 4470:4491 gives 1.08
